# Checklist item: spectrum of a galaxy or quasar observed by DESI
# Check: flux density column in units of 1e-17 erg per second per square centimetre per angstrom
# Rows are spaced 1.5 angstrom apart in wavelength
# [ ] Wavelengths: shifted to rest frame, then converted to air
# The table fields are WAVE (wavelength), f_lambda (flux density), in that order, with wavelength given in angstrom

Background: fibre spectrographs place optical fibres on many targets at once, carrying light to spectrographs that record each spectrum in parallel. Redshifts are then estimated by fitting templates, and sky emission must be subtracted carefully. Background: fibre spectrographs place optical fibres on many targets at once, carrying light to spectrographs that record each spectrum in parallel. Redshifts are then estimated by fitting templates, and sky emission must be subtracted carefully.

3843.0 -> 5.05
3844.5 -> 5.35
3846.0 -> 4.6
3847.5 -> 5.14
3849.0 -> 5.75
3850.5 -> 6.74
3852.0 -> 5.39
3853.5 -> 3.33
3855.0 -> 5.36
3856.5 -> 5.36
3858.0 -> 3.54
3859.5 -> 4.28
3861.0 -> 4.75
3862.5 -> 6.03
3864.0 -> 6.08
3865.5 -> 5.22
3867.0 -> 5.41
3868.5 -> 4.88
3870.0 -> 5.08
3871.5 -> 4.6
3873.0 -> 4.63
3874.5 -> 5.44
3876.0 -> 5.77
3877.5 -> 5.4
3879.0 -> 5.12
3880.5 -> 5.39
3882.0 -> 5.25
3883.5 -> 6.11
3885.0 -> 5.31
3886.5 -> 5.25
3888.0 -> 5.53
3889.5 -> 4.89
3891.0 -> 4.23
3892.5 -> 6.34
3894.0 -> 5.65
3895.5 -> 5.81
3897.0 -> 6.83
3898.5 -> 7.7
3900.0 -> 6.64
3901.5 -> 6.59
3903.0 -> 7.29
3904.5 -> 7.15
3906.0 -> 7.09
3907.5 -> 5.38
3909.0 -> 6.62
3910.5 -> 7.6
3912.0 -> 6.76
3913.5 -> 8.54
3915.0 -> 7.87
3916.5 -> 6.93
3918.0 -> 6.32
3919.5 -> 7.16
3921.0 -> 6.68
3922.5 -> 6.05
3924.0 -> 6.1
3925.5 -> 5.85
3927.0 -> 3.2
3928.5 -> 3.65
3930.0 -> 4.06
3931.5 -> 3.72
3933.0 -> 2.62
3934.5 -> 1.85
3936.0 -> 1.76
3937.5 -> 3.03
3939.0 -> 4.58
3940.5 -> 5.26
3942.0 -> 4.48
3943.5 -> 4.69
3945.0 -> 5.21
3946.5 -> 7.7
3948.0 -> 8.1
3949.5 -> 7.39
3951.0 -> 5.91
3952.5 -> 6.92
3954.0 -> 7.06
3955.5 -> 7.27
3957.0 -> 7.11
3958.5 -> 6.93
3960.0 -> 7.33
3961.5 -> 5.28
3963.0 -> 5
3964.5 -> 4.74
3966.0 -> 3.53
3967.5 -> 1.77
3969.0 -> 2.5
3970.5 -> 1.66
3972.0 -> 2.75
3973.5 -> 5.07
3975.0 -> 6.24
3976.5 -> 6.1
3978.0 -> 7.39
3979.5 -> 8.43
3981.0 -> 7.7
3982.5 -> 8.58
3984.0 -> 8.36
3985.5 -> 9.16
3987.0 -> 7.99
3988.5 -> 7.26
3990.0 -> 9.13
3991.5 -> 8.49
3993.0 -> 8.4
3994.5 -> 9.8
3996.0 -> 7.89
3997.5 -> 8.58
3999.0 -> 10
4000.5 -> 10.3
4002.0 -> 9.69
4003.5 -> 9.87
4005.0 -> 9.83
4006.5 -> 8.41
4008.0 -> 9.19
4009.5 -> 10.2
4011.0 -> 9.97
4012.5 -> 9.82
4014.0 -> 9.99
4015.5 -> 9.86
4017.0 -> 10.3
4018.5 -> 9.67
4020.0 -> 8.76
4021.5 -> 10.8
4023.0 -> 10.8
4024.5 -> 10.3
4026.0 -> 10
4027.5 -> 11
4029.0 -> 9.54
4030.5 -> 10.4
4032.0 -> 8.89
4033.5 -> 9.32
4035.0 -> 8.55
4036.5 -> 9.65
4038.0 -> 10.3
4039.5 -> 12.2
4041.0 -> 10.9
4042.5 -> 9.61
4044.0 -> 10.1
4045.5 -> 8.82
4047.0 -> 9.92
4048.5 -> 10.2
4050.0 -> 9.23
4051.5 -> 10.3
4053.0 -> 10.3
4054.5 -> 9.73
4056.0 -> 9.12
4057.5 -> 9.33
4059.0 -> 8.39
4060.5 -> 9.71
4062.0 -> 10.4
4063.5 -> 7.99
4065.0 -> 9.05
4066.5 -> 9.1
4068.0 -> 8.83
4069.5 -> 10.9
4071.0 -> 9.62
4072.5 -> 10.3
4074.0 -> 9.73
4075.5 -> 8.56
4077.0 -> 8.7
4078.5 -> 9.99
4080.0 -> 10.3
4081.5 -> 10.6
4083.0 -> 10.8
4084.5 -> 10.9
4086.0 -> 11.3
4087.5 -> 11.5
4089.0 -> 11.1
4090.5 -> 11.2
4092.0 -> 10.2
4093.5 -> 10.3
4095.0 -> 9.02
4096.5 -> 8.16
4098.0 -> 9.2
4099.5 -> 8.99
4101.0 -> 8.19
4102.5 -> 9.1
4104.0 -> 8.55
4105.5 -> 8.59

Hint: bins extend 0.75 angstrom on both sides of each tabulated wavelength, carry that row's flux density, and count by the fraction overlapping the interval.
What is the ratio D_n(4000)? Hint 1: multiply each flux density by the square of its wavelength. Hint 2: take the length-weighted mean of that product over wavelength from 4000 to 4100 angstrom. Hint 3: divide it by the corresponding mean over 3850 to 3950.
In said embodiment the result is 1.92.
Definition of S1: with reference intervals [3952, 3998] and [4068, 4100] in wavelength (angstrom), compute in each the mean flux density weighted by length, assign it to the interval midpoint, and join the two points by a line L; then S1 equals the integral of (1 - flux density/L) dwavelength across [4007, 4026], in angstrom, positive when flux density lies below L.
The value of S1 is -4.9 angstrom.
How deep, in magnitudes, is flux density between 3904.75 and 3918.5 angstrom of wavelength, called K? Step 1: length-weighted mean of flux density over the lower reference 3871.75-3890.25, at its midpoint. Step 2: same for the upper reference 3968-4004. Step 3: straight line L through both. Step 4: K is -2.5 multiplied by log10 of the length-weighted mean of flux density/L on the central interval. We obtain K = -0.18 mag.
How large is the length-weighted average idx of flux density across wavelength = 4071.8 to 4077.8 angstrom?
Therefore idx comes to 9.32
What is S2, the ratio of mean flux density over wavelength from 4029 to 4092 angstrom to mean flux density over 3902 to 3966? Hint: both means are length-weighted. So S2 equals 1.71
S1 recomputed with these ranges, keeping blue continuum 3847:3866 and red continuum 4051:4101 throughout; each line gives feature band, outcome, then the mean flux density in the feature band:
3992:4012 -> -2.8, 9.39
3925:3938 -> 6.7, 3.26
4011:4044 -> -4.8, 10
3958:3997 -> 6.6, 6.45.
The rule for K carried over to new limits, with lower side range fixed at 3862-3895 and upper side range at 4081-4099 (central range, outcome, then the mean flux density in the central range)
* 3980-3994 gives -0.062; 8.37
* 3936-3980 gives 0.310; 5.42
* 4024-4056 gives -0.090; 9.94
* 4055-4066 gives 0.056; 9.15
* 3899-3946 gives 0.141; 5.53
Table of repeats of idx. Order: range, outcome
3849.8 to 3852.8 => 6.01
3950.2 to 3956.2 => 6.79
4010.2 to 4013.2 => 9.9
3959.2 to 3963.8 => 5.87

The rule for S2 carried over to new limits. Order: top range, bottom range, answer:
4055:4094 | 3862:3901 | 1.78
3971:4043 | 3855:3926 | 1.53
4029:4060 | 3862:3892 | 1.85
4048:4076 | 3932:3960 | 1.74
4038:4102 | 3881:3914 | 1.57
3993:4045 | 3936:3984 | 1.74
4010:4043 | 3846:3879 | 1.95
